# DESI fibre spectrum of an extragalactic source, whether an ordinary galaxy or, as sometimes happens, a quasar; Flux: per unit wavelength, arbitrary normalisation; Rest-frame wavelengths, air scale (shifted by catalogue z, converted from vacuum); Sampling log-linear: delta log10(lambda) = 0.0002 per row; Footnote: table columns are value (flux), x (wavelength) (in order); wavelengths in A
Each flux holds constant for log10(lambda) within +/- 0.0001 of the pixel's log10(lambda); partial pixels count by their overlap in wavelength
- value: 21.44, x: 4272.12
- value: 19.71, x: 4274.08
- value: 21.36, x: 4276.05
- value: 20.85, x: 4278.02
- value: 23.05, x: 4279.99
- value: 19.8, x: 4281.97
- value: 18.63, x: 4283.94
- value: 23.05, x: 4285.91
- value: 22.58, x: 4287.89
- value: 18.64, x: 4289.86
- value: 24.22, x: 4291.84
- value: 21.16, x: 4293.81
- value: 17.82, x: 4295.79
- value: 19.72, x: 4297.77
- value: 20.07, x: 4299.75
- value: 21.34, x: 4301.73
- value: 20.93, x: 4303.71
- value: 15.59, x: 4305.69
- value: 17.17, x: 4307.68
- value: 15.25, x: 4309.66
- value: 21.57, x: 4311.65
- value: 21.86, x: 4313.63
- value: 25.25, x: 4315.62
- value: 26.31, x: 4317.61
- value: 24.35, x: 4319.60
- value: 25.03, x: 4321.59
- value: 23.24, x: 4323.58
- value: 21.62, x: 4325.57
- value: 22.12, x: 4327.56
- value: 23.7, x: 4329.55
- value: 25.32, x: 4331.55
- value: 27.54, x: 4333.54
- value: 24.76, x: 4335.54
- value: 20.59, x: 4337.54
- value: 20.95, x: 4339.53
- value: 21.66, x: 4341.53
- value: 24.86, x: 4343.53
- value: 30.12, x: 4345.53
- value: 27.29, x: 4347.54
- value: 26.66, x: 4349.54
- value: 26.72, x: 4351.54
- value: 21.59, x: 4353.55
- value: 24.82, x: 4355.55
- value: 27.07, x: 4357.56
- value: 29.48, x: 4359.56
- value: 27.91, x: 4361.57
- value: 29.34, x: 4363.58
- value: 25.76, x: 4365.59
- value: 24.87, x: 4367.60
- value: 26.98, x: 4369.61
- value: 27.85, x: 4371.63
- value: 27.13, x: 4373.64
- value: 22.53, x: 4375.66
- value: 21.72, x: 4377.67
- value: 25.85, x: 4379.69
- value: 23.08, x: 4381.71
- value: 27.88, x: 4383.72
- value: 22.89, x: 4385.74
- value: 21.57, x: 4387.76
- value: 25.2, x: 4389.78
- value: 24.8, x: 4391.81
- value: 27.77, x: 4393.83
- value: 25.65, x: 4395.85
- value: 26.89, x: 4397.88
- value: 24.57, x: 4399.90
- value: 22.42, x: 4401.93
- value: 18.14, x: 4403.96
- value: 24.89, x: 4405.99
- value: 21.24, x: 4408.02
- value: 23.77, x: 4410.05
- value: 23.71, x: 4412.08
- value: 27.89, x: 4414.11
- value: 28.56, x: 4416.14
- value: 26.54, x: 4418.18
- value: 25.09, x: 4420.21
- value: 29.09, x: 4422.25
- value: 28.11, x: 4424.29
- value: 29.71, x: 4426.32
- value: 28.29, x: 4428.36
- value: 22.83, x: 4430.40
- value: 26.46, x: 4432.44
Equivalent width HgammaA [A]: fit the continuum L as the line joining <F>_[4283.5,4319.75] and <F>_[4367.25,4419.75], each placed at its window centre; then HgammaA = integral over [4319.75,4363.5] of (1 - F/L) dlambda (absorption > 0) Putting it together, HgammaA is -4.8 A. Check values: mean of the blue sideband 20.8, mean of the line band 25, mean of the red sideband 24.8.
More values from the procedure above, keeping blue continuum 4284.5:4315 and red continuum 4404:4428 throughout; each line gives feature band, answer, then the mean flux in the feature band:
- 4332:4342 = -0.6 A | 23.3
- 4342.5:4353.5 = -2.0 A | 26.6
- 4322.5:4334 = -1.2 A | 23.8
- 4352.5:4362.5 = -1.4 A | 26.2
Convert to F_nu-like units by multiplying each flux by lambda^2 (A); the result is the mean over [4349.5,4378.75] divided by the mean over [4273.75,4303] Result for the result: 1.29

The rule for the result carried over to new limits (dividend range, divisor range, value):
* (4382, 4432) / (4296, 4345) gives 1.19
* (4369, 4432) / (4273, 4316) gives 1.30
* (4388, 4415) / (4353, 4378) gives 0.94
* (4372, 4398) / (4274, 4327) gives 1.22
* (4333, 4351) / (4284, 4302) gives 1.22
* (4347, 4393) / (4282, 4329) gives 1.24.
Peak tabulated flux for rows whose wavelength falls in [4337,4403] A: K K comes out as 30.12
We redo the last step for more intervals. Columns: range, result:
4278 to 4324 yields 26.31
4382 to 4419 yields 28.56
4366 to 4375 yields 27.85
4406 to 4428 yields 29.71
